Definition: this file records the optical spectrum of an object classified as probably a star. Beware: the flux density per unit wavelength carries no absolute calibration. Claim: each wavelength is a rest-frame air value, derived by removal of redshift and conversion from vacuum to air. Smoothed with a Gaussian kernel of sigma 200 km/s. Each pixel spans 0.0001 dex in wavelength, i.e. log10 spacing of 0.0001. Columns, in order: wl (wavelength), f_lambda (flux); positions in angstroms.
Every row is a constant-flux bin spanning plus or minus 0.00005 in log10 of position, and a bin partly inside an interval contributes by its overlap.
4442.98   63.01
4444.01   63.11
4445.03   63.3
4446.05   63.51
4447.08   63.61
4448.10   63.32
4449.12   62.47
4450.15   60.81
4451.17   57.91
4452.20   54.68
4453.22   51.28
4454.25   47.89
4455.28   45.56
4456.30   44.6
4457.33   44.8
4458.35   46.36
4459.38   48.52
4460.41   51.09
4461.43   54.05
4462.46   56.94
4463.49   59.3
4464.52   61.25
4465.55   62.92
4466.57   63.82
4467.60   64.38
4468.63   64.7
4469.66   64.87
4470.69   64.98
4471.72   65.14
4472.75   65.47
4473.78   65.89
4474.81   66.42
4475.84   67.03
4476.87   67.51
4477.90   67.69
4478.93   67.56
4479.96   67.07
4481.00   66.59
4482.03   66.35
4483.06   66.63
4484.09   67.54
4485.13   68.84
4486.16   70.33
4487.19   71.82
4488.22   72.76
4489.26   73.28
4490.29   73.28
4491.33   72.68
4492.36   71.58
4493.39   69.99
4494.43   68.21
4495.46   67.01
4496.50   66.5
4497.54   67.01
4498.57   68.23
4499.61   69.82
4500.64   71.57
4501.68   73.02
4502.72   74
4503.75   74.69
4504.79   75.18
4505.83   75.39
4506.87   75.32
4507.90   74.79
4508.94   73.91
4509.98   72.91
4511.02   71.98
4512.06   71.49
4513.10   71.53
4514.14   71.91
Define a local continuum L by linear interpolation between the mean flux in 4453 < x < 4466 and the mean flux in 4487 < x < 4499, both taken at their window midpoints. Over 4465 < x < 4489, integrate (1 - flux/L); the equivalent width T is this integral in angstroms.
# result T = -2.2 angstroms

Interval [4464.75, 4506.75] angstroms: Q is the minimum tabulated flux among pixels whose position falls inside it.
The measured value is 62.92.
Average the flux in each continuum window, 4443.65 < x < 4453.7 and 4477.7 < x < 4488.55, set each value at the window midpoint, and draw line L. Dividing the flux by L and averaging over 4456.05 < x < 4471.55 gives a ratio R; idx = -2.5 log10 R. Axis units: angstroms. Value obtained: 0.12 mag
